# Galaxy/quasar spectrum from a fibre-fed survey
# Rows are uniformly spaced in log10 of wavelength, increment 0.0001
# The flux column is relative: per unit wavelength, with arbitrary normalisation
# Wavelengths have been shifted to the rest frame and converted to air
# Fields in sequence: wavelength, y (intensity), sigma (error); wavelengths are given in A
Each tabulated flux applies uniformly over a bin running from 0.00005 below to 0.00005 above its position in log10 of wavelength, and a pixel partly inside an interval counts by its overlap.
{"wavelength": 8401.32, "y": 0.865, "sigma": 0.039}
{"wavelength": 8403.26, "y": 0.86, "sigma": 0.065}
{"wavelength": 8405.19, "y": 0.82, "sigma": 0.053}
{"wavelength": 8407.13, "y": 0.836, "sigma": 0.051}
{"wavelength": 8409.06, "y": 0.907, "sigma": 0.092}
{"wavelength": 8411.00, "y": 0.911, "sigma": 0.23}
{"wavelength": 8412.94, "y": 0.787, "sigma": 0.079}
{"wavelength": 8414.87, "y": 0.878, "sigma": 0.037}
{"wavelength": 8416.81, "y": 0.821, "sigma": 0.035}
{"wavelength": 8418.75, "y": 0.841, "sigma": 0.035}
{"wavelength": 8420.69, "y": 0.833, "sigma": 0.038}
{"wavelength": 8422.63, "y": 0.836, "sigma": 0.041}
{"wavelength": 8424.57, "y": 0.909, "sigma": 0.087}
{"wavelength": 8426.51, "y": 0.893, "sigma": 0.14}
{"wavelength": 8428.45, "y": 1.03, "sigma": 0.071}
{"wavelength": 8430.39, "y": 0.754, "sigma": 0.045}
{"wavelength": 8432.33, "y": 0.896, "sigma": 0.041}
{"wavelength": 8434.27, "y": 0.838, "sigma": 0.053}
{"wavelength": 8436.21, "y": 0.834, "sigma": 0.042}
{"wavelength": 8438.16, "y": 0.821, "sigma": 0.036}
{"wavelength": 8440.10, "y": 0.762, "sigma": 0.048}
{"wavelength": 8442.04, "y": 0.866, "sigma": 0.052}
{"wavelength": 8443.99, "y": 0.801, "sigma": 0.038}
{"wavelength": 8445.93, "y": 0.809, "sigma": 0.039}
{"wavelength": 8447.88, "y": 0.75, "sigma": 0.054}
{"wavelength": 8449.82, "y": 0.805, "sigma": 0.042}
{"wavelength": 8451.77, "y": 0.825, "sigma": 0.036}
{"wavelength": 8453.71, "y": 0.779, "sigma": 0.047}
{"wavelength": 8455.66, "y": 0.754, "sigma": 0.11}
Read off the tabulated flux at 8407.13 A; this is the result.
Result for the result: 0.836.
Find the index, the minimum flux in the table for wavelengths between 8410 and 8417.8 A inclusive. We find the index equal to 0.787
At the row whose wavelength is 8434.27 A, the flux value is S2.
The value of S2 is 0.838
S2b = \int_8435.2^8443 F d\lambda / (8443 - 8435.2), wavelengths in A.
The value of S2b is 0.821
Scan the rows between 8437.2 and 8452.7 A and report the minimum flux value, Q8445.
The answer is 0.75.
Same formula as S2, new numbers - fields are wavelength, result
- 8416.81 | 0.821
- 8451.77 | 0.825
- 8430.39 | 0.754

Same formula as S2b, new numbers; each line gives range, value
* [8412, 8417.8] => 0.829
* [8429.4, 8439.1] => 0.829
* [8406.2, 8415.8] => 0.864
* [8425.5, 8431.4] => 0.893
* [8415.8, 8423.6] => 0.832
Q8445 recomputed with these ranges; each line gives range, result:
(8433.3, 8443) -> 0.762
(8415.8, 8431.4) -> 0.754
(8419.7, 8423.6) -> 0.833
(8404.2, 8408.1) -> 0.82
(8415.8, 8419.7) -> 0.821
